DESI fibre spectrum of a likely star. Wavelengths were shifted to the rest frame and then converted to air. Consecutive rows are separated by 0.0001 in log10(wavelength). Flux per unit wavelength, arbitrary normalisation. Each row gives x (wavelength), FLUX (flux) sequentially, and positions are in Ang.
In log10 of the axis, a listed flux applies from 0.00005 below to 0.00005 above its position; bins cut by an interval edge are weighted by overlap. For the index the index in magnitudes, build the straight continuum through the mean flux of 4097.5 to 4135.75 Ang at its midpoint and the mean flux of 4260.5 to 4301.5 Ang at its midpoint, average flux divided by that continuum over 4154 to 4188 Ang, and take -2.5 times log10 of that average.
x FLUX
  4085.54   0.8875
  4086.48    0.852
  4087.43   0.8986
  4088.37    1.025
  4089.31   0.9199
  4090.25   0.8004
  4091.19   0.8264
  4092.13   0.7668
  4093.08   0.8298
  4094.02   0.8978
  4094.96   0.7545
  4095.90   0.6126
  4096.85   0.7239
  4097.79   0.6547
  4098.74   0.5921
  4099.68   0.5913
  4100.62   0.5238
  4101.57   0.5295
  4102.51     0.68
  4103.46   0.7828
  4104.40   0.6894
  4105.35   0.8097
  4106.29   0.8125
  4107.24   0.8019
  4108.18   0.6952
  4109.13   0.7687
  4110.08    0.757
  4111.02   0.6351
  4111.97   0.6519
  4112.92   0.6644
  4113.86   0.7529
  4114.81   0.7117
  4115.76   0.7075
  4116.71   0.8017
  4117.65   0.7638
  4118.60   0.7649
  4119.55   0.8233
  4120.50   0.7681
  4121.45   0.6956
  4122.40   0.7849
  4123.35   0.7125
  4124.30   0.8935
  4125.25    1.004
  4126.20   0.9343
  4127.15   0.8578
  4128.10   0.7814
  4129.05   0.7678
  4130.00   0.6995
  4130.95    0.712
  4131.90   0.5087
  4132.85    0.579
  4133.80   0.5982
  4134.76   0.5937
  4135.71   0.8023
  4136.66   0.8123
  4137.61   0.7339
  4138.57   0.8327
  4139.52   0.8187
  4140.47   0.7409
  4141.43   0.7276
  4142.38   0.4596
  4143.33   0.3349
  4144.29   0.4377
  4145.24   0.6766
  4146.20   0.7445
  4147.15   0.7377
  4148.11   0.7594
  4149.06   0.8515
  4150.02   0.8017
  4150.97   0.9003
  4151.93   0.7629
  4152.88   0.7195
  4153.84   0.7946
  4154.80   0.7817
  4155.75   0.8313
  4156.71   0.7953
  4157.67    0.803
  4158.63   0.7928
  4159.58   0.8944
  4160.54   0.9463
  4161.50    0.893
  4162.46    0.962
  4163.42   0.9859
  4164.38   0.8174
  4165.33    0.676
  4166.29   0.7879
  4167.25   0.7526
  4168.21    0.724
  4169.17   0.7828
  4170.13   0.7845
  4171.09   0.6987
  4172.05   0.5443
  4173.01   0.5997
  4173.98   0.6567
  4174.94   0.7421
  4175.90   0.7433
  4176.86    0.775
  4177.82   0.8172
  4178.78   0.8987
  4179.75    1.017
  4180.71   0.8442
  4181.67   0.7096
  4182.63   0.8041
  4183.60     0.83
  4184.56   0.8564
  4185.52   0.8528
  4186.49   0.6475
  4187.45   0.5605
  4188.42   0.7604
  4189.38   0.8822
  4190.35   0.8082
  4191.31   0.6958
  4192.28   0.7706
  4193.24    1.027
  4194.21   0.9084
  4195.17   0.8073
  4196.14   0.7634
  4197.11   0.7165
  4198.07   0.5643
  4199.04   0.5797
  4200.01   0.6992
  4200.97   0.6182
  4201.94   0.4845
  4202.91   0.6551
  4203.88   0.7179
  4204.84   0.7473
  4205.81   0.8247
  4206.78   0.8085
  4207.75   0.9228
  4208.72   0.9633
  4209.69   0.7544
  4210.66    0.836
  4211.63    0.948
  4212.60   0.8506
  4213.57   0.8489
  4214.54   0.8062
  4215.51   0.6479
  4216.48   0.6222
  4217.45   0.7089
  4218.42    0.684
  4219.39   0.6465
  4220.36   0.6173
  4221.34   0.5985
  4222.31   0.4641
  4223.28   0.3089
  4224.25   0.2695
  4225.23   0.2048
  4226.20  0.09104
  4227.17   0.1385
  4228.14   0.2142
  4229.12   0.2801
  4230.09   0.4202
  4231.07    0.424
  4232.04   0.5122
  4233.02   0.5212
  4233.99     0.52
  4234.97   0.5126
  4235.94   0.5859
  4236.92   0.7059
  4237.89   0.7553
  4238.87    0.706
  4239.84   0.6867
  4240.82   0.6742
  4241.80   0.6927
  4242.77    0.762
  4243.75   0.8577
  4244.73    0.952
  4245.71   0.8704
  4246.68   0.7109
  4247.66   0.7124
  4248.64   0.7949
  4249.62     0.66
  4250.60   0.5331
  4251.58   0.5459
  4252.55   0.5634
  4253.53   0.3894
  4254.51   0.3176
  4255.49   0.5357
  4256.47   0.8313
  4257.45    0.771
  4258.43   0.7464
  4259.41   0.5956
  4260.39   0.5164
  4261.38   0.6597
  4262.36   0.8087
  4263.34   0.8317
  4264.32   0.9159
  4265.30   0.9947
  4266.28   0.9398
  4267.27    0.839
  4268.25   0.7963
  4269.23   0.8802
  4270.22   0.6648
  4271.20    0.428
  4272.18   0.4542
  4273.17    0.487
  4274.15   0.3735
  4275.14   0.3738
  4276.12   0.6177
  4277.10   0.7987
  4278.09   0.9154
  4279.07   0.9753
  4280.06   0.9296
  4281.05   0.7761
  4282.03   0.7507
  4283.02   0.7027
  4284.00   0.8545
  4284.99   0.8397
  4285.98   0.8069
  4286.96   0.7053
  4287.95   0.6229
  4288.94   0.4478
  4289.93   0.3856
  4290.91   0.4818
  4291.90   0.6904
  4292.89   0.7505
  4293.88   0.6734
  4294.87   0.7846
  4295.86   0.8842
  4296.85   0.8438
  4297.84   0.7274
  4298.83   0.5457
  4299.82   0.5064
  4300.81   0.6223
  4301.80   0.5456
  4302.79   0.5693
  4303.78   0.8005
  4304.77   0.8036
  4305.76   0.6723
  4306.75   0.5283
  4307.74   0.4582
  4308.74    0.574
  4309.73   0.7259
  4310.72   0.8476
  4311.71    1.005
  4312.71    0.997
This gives -0.10 mag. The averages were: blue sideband 0.723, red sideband 0.707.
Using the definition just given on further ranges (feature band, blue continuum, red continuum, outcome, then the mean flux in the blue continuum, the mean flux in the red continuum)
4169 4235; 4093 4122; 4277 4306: 0.07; 0.716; 0.713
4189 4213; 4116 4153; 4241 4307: -0.08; 0.736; 0.693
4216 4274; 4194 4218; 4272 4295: 0.17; 0.75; 0.676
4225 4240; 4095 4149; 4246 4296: 0.46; 0.712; 0.687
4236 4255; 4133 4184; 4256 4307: 0.07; 0.76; 0.702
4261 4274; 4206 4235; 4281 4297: -0.12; 0.574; 0.701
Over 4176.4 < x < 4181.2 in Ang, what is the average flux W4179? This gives 0.871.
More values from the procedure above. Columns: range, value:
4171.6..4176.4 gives 0.658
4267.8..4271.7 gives 0.691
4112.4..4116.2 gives 0.708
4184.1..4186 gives 0.856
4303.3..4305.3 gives 0.801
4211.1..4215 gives 0.863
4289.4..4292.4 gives 0.519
